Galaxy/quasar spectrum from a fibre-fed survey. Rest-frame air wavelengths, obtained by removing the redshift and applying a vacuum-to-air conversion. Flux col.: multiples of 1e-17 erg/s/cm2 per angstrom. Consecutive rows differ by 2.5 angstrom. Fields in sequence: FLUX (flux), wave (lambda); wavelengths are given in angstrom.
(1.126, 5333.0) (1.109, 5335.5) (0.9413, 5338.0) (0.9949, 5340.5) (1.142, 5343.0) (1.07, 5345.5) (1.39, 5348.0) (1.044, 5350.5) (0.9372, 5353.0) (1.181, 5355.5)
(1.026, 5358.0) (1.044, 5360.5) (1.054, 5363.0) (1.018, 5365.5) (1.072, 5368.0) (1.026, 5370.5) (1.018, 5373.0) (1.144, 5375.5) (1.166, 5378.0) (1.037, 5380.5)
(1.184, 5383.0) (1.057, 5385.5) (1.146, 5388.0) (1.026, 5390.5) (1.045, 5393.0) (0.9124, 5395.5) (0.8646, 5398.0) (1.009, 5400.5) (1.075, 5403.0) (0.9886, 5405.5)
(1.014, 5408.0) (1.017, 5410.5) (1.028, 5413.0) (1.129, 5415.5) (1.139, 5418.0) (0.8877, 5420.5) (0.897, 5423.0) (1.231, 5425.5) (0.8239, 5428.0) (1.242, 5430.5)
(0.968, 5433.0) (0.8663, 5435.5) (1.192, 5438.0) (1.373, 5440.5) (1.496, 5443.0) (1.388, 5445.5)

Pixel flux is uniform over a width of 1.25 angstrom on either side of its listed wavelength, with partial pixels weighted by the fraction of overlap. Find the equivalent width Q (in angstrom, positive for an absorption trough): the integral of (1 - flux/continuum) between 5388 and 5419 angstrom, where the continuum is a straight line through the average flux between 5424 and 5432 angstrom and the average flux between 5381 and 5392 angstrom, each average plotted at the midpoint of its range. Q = 2.0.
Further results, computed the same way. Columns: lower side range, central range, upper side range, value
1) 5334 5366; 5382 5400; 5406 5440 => 0.4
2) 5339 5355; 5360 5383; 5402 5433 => 0.1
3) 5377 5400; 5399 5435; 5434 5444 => 3.6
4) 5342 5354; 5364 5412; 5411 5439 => 1.5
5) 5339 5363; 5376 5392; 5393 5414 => -1.2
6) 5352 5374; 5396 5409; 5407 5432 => 0.7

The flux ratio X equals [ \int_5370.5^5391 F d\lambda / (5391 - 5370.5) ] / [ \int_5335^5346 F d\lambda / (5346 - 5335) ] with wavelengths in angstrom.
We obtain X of 1.0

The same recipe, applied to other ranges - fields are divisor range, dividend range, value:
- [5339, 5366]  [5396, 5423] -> 0.93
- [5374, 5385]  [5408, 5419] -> 0.95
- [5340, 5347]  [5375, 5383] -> 1.03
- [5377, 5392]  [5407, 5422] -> 0.94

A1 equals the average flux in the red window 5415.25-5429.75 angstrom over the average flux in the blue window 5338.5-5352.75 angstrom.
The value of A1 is 0.92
